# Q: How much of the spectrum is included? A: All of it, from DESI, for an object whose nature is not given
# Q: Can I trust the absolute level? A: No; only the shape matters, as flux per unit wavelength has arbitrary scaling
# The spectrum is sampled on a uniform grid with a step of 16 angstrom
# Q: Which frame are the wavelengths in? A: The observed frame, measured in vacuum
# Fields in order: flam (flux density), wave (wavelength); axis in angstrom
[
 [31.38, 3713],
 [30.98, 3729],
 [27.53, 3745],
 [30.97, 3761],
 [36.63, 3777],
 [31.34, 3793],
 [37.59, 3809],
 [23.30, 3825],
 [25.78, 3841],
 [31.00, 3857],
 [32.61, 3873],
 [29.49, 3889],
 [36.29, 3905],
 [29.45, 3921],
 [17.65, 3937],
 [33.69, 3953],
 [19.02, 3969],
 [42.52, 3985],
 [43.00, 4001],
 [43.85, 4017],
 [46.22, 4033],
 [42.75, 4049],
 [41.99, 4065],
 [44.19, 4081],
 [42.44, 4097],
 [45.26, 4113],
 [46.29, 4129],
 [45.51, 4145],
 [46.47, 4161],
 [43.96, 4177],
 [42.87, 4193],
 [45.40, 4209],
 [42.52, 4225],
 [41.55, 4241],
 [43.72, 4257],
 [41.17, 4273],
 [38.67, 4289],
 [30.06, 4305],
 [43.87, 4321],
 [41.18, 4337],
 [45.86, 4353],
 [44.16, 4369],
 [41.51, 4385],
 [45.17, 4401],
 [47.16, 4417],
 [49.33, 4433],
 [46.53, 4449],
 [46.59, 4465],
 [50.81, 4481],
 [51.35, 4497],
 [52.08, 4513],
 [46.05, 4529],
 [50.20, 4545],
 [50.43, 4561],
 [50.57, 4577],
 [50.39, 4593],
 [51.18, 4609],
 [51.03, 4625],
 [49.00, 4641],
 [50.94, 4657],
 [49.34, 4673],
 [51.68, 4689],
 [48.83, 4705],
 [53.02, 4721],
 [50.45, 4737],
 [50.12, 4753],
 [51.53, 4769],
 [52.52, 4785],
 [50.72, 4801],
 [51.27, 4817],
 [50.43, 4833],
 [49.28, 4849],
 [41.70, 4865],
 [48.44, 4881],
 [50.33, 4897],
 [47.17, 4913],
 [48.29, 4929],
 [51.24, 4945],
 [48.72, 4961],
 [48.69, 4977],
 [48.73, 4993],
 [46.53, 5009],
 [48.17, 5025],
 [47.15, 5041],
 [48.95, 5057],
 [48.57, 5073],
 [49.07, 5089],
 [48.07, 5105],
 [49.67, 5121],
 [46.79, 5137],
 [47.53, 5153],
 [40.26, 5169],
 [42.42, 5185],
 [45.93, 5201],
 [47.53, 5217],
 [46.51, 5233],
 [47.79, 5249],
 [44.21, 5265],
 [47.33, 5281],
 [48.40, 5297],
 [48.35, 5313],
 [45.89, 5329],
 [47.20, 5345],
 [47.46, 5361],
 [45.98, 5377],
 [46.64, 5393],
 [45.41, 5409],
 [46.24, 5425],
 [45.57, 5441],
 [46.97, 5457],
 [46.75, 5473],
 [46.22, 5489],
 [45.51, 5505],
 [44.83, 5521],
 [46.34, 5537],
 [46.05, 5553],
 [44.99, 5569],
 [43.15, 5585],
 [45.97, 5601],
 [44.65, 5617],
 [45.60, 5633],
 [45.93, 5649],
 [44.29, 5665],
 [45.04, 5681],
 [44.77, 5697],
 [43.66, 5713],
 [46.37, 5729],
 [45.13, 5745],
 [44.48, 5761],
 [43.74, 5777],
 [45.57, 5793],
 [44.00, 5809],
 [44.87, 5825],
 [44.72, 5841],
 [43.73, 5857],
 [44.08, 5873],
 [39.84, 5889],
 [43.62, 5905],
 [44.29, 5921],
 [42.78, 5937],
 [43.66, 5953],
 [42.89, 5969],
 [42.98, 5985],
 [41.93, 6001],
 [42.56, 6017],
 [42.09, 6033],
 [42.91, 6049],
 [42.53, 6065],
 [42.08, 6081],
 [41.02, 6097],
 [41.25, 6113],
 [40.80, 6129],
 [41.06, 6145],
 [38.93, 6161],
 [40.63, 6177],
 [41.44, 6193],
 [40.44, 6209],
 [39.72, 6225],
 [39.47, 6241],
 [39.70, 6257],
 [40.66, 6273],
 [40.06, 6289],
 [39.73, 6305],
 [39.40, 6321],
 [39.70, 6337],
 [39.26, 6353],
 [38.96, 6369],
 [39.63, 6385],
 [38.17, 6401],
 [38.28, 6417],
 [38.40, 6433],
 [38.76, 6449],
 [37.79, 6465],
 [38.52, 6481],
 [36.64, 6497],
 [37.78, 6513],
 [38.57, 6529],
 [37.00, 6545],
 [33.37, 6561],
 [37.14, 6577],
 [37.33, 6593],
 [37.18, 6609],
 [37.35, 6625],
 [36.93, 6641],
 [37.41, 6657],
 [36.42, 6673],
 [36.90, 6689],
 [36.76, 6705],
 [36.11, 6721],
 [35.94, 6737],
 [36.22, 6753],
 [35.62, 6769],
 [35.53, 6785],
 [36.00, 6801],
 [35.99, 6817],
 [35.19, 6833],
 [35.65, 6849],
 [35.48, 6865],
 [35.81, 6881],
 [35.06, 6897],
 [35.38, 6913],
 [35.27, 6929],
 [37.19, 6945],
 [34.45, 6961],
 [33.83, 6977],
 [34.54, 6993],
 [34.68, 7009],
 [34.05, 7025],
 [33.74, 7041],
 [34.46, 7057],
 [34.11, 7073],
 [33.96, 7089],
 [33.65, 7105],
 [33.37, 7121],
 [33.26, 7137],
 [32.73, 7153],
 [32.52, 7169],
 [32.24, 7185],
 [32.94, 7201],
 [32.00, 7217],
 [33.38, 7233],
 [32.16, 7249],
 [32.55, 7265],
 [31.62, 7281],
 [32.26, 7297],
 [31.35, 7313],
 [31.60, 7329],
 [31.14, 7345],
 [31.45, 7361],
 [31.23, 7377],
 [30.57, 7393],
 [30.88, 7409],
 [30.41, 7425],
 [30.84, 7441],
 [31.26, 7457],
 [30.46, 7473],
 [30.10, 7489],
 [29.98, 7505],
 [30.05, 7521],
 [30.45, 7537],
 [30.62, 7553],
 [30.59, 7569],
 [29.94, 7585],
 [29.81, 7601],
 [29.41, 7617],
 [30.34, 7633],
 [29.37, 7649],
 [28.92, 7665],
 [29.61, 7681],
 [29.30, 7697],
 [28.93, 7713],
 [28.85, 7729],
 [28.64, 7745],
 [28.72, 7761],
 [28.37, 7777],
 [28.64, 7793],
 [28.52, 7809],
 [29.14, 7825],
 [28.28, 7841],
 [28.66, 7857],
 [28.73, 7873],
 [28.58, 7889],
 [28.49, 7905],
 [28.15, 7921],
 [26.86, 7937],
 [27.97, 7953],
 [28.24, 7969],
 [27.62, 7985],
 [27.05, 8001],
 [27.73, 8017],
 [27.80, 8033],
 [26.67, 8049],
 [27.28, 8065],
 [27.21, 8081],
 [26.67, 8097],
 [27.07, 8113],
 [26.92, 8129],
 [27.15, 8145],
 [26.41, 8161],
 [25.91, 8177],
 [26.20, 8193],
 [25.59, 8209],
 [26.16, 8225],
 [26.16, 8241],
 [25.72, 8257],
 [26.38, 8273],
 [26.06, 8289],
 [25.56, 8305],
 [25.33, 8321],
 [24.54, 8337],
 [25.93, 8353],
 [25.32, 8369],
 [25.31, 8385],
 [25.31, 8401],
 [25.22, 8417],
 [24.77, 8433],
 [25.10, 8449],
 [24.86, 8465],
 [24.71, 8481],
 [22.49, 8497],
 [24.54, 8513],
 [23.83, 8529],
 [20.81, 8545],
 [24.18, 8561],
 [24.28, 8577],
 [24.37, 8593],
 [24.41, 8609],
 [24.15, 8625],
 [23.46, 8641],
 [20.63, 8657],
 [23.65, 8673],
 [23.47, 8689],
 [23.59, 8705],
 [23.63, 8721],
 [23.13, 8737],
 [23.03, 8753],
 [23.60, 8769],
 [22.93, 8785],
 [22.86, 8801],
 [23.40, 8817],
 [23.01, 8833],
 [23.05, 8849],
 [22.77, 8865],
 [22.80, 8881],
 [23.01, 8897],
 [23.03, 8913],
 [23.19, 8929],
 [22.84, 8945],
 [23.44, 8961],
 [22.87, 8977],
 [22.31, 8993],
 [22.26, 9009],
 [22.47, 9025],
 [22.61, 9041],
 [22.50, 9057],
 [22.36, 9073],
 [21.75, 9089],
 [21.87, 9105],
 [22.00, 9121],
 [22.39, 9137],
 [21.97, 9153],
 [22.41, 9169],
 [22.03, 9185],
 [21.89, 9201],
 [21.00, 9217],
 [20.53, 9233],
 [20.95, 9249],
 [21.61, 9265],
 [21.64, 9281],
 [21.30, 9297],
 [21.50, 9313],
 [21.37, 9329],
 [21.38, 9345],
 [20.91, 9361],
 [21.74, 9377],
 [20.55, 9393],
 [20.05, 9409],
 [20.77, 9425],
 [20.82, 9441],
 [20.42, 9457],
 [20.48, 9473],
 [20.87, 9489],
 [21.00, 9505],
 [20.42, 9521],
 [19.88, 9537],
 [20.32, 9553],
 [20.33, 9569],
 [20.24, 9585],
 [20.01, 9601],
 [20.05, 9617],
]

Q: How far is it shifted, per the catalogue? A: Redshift 0.000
